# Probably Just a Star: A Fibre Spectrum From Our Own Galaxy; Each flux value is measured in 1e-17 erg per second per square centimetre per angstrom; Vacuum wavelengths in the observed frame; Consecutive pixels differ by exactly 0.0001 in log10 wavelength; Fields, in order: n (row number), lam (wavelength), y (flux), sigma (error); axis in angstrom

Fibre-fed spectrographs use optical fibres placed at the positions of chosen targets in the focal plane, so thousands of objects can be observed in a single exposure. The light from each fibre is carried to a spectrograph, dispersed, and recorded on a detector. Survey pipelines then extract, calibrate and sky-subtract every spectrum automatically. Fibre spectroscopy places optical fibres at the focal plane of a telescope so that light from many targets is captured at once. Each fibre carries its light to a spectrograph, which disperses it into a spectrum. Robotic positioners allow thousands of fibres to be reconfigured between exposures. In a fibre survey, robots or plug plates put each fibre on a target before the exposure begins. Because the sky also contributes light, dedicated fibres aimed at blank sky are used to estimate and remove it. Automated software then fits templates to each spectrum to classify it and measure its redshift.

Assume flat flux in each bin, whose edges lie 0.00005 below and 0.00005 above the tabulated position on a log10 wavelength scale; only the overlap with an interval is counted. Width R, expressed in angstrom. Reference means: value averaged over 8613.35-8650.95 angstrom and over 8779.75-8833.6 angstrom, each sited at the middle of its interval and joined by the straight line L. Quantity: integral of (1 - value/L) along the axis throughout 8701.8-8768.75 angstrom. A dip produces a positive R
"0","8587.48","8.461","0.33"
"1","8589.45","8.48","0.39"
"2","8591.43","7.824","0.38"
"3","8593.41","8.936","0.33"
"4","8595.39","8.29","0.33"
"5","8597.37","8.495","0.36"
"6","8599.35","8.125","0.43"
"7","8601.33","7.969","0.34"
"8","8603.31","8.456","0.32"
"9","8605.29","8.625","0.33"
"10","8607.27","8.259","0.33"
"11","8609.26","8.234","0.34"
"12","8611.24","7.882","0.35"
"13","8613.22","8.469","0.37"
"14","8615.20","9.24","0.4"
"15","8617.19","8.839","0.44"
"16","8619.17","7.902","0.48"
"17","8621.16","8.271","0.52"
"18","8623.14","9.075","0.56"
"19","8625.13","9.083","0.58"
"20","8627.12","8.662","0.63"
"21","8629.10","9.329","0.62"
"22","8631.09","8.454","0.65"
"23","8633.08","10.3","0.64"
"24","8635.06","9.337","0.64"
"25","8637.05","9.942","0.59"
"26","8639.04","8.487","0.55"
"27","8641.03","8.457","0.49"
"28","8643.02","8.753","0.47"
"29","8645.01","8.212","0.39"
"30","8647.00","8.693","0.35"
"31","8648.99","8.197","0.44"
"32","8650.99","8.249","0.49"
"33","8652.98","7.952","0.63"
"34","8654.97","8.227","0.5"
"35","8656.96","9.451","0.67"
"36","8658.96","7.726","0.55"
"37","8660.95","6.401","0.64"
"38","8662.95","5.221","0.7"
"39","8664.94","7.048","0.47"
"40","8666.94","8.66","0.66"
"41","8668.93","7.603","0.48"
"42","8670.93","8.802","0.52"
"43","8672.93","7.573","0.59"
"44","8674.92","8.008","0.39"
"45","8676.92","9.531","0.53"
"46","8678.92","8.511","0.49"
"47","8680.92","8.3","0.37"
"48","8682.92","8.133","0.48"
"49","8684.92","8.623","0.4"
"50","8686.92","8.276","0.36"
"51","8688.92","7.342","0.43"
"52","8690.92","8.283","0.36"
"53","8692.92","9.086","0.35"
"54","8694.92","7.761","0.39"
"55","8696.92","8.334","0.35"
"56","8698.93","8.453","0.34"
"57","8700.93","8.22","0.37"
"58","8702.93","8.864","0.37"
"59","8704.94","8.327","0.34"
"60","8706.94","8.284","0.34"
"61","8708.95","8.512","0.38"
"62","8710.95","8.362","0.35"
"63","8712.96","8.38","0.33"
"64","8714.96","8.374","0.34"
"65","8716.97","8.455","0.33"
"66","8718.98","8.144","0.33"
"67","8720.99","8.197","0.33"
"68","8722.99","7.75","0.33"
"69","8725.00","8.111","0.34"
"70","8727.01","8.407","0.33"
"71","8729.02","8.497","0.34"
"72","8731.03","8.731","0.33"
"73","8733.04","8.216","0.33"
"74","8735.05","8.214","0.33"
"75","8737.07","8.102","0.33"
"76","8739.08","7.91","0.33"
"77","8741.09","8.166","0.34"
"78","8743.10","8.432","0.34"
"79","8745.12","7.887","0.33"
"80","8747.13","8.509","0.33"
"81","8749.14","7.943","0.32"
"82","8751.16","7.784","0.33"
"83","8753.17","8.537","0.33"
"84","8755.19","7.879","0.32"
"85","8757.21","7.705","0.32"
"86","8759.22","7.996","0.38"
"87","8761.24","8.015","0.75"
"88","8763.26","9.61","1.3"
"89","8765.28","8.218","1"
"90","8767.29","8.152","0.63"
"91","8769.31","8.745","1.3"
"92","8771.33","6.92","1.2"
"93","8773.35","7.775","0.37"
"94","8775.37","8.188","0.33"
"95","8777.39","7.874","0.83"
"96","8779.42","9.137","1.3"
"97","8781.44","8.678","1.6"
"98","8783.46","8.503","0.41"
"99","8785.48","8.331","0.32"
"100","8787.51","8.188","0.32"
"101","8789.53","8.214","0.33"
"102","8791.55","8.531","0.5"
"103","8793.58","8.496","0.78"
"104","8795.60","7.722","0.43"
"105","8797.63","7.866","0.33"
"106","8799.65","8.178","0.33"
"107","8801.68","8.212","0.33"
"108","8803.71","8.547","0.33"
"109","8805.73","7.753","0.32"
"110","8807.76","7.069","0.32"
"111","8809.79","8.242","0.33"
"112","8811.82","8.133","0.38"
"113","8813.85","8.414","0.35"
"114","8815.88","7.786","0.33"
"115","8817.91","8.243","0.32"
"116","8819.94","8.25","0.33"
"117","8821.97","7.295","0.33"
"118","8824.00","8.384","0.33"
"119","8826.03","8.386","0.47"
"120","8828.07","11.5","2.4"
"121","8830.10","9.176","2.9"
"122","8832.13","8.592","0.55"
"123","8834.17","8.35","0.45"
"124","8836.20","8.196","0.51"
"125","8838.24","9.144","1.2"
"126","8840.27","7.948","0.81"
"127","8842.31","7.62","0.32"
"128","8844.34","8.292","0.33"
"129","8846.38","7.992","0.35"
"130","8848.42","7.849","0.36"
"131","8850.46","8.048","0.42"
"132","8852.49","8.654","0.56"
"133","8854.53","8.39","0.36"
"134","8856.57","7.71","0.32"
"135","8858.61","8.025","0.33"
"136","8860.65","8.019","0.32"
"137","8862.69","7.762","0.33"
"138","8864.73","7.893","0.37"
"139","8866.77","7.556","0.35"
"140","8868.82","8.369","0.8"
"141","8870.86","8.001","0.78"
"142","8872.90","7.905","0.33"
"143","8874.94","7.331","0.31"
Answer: 2.1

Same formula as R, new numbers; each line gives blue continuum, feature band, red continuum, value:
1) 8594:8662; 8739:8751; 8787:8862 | 0.3 angstrom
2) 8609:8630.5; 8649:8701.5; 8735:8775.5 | 2.3 angstrom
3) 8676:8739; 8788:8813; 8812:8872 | 0.6 angstrom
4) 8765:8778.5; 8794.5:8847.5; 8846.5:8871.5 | -1.8 angstrom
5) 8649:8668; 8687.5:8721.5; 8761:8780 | -1.7 angstrom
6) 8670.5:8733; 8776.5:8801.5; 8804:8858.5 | 0.0 angstrom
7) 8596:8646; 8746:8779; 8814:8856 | 1.4 angstrom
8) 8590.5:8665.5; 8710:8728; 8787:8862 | 0.2 angstrom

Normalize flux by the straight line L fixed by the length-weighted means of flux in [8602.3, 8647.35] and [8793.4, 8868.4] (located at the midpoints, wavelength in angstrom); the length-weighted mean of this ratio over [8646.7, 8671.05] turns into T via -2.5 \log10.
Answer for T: 0.112 mag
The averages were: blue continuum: 8.74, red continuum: 8.21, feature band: 7.8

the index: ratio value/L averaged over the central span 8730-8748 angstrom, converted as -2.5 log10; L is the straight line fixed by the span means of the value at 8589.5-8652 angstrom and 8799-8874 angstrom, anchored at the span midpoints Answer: 0.02 mag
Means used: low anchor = 8.61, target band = 8.24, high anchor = 8.21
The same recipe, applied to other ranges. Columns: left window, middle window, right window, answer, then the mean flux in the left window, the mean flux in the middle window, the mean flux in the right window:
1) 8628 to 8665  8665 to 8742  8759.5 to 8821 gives 0.002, 8.37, 8.29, 8.2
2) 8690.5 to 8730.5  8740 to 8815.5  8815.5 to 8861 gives 0.023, 8.35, 8.17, 8.35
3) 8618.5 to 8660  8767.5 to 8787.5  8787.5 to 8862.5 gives 0.018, 8.71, 8.23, 8.25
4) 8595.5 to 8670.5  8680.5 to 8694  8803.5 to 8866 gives 0.008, 8.39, 8.29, 8.24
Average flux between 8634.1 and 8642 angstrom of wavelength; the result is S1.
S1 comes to 9.05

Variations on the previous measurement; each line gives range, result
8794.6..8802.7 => 7.99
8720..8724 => 7.99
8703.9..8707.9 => 8.31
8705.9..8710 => 8.41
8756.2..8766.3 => 8.31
